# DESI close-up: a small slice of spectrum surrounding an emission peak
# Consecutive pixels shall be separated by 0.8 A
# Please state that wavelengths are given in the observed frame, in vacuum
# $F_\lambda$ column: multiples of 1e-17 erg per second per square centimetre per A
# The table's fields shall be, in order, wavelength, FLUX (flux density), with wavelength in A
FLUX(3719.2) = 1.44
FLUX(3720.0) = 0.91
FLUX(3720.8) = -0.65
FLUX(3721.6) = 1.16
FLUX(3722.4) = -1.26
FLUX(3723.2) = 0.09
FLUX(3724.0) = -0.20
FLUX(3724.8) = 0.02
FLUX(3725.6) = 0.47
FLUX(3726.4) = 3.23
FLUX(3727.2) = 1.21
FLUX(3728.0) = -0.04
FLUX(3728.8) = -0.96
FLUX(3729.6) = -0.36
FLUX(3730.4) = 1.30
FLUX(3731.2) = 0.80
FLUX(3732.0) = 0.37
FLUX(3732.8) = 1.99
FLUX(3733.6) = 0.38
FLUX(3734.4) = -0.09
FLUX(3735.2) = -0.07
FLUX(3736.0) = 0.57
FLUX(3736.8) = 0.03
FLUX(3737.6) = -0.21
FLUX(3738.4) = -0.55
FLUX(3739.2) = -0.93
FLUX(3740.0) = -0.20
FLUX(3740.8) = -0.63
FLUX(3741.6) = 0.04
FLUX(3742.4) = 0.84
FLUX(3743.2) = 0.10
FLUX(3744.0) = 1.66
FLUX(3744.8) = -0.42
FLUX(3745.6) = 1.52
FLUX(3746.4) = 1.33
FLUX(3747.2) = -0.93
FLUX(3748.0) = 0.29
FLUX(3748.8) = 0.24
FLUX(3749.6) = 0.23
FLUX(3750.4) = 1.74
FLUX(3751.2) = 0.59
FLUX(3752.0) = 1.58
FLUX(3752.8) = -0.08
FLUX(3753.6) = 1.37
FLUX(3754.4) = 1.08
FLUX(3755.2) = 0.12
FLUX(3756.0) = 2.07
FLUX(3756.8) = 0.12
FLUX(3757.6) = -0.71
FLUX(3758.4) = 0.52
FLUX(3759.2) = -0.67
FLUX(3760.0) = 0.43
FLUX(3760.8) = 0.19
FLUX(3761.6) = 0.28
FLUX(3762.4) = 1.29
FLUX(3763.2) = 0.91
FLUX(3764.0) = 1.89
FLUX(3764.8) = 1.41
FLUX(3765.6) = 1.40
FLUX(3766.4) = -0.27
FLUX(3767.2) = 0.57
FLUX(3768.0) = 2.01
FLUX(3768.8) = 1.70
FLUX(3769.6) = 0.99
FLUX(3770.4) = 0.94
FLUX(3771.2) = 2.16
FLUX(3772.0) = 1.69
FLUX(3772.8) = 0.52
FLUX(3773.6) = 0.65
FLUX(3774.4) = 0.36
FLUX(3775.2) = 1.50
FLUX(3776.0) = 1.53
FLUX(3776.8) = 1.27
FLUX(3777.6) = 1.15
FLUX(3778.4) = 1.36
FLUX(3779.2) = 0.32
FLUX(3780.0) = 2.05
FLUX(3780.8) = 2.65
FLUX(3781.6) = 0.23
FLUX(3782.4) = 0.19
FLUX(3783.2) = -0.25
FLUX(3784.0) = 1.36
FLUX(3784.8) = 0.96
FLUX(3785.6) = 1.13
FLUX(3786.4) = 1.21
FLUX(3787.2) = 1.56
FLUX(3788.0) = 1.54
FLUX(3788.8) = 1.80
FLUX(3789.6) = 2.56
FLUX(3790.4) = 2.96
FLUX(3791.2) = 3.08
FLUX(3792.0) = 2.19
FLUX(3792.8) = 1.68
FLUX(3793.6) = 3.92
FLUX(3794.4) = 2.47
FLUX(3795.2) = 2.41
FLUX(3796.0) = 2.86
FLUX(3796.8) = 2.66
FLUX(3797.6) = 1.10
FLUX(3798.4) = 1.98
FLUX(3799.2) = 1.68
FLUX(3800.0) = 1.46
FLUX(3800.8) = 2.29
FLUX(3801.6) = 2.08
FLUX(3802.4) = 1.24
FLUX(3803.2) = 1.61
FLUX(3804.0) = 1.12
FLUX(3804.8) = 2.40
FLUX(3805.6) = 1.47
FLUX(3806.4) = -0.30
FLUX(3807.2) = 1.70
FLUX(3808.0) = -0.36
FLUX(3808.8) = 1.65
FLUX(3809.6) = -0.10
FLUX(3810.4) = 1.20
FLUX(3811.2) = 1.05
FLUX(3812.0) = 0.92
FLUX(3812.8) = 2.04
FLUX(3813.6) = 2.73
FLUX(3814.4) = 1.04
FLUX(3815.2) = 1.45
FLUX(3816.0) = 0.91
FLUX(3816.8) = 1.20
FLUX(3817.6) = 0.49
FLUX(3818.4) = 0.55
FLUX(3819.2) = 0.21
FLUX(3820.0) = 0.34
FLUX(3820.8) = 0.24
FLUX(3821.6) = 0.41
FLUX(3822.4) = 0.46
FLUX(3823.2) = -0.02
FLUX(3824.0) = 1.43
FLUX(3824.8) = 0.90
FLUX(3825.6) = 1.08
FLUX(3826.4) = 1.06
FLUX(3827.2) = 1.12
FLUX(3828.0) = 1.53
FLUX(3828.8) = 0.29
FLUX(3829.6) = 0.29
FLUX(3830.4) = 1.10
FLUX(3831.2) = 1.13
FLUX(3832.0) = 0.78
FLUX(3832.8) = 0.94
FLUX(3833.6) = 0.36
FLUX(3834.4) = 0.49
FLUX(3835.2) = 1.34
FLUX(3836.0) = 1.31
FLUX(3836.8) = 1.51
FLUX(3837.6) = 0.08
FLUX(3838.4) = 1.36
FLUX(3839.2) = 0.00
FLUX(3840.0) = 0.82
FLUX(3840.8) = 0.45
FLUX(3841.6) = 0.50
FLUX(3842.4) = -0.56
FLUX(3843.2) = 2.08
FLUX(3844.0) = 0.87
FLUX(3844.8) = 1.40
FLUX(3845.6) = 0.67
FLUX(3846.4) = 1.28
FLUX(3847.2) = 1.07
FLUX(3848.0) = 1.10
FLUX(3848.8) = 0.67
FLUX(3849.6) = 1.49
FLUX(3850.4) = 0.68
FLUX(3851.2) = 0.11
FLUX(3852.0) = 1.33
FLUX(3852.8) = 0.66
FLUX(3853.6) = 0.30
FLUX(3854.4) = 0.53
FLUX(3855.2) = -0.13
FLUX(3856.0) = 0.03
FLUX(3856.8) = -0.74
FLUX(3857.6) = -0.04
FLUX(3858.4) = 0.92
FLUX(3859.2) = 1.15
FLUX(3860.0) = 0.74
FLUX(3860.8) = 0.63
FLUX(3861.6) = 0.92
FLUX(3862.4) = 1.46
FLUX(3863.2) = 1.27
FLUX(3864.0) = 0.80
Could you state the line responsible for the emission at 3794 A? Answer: Lyman alpha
